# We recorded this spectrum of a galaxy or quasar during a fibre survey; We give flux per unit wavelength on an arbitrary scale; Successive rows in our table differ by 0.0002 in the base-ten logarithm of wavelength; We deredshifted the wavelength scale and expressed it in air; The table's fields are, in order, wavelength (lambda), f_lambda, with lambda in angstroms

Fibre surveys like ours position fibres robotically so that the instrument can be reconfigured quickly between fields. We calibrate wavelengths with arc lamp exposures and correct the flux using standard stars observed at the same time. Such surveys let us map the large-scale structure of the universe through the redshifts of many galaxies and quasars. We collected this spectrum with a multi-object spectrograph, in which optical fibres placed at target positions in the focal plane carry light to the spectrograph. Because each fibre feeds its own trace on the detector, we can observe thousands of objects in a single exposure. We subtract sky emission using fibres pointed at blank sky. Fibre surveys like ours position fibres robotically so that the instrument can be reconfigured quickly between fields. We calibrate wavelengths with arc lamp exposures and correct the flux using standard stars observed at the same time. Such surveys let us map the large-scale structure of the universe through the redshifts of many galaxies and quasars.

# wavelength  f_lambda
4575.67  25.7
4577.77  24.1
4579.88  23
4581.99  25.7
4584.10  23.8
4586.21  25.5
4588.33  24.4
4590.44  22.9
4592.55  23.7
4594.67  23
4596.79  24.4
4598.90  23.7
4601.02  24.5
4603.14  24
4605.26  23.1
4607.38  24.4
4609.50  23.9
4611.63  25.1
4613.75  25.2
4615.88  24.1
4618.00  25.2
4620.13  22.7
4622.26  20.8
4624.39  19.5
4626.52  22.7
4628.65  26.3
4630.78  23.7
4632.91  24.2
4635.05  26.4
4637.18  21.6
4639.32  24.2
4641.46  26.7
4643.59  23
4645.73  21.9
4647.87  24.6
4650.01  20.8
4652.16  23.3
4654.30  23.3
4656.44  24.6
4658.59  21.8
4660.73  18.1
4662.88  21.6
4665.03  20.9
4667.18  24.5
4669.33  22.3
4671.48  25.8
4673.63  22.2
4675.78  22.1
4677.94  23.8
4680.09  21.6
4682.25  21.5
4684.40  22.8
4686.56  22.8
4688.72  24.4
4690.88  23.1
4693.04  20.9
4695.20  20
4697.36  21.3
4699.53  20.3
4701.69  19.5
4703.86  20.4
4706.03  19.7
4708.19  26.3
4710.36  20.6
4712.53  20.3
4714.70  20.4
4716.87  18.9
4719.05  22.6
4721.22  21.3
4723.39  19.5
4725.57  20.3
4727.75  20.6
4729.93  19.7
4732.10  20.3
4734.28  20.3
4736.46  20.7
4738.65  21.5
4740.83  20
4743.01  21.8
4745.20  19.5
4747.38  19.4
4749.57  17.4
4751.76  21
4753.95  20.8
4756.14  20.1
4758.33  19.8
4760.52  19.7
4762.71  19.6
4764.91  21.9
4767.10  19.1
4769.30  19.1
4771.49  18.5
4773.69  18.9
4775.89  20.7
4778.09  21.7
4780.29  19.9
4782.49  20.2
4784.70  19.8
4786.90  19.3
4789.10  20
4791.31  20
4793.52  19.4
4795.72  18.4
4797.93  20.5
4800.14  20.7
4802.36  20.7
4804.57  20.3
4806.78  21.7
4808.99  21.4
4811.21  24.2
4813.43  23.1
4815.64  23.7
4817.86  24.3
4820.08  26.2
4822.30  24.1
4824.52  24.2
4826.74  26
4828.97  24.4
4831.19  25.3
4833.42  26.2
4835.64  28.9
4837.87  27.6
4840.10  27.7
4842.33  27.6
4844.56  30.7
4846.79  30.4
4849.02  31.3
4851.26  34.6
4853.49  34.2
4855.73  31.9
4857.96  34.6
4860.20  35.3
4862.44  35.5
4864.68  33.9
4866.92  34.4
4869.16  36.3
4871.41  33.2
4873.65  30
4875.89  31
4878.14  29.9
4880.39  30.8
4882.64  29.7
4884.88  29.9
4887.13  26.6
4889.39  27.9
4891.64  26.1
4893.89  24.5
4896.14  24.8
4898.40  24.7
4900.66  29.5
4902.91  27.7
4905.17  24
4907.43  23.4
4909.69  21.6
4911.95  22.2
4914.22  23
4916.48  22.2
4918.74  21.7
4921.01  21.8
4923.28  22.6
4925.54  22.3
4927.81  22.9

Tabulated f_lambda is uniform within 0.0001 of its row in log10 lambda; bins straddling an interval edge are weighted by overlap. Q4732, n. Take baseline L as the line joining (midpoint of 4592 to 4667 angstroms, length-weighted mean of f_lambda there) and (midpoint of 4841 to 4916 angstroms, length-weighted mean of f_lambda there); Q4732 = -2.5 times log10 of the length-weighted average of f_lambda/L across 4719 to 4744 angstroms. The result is 0.24 mag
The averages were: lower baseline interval 23.3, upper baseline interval 29.3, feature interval 20.6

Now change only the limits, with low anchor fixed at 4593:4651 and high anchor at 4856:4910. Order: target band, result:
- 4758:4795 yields 0.34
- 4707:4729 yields 0.22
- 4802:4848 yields 0.12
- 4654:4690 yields 0.10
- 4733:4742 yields 0.26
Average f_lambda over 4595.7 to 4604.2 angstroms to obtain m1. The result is 24.2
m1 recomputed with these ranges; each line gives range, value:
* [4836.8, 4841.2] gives 27.6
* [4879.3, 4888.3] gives 29.2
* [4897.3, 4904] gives 27.3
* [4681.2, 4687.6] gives 22.4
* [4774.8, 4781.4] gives 20.8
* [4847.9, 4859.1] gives 33.3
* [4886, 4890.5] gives 27.2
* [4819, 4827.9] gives 25.1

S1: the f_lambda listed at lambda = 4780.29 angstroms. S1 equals 19.9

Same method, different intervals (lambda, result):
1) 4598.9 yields 23.7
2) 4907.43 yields 23.4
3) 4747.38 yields 19.4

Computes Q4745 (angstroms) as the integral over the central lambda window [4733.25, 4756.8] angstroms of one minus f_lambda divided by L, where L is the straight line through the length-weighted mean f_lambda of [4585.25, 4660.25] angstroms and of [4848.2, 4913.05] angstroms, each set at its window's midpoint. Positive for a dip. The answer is 5.6 angstroms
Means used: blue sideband 23.6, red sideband 29.6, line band 20.2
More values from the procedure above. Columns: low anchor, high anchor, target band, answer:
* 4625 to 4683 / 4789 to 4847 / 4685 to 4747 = 6.5 angstroms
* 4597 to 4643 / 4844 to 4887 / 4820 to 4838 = 3.1 angstroms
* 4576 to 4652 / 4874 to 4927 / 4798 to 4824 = 2.4 angstroms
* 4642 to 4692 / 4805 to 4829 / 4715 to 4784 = 9.3 angstroms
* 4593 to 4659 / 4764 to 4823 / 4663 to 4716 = 1.6 angstroms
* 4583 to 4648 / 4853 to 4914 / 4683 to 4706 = 3.6 angstroms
